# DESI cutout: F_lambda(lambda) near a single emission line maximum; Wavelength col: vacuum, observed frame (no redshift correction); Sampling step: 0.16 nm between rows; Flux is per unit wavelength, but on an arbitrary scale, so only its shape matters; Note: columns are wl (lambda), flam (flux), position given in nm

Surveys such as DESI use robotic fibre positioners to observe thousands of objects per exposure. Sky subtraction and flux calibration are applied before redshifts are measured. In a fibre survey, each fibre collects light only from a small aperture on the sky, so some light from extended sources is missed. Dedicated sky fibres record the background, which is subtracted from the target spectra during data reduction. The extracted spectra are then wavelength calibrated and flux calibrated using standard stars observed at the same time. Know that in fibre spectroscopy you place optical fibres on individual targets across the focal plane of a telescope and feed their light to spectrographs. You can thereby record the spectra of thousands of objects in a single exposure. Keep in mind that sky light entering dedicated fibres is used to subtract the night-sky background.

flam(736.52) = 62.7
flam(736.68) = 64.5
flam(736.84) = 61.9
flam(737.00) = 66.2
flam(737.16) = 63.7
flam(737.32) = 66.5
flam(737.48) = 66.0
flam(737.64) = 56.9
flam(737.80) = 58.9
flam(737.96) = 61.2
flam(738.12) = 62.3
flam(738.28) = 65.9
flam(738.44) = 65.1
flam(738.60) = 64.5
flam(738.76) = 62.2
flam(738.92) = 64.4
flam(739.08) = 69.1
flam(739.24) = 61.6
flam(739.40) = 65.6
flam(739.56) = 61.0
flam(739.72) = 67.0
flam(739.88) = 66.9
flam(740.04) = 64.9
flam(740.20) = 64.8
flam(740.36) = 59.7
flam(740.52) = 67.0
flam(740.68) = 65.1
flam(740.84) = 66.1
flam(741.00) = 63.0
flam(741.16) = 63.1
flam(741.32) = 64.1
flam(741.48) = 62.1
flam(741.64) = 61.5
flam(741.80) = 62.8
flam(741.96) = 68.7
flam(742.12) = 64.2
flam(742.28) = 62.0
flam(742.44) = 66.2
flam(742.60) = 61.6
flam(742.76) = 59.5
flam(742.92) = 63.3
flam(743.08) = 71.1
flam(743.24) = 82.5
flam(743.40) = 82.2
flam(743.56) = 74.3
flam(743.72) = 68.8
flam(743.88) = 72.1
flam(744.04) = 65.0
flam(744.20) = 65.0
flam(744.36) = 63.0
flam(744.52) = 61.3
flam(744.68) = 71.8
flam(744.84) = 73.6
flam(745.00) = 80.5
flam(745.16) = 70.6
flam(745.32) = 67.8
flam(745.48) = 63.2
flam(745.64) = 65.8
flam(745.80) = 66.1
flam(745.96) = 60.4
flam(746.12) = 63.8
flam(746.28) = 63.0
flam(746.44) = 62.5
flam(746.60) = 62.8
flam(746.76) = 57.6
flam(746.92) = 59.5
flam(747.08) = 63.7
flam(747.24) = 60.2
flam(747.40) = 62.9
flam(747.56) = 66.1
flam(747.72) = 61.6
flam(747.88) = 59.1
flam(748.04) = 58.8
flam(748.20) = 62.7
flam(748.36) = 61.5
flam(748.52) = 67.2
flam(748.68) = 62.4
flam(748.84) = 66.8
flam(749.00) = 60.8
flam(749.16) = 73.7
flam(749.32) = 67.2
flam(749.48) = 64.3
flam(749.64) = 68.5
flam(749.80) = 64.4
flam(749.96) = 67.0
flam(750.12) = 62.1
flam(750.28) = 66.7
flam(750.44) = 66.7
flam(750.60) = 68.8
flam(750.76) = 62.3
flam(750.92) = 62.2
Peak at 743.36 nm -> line [S II]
